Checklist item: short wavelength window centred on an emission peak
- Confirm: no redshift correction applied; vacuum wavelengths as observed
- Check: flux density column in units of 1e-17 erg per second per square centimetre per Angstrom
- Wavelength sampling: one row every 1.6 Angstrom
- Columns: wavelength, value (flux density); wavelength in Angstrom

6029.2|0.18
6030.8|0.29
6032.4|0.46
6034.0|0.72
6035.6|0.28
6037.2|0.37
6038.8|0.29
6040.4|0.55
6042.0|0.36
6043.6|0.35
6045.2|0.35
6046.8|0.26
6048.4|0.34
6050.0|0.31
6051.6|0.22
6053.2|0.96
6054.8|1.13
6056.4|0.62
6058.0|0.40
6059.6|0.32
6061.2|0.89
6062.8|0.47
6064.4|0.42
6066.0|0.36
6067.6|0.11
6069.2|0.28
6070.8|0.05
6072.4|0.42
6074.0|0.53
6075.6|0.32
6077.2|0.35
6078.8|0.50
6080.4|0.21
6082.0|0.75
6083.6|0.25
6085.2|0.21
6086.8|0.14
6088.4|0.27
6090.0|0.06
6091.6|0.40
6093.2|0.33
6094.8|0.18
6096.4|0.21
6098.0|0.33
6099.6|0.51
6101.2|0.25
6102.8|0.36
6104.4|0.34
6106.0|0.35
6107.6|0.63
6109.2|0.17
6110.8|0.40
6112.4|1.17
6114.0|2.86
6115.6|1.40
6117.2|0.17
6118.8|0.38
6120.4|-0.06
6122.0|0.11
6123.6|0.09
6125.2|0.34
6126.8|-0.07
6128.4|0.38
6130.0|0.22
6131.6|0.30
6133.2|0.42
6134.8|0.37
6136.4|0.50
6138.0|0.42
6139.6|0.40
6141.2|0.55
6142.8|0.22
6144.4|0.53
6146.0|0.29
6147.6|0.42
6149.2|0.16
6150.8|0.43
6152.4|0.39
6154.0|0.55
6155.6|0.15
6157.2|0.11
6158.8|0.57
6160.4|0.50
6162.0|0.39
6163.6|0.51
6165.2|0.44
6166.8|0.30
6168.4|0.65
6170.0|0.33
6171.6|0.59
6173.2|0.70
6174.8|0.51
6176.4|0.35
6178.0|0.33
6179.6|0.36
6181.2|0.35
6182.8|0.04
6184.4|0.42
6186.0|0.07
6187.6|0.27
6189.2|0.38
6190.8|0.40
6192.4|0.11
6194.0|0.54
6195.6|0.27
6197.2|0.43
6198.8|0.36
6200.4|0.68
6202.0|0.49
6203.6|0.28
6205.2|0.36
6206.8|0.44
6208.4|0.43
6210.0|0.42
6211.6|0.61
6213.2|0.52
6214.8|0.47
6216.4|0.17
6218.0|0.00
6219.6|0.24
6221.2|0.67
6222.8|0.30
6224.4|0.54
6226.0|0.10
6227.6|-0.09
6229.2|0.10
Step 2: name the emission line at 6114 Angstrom [O III]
